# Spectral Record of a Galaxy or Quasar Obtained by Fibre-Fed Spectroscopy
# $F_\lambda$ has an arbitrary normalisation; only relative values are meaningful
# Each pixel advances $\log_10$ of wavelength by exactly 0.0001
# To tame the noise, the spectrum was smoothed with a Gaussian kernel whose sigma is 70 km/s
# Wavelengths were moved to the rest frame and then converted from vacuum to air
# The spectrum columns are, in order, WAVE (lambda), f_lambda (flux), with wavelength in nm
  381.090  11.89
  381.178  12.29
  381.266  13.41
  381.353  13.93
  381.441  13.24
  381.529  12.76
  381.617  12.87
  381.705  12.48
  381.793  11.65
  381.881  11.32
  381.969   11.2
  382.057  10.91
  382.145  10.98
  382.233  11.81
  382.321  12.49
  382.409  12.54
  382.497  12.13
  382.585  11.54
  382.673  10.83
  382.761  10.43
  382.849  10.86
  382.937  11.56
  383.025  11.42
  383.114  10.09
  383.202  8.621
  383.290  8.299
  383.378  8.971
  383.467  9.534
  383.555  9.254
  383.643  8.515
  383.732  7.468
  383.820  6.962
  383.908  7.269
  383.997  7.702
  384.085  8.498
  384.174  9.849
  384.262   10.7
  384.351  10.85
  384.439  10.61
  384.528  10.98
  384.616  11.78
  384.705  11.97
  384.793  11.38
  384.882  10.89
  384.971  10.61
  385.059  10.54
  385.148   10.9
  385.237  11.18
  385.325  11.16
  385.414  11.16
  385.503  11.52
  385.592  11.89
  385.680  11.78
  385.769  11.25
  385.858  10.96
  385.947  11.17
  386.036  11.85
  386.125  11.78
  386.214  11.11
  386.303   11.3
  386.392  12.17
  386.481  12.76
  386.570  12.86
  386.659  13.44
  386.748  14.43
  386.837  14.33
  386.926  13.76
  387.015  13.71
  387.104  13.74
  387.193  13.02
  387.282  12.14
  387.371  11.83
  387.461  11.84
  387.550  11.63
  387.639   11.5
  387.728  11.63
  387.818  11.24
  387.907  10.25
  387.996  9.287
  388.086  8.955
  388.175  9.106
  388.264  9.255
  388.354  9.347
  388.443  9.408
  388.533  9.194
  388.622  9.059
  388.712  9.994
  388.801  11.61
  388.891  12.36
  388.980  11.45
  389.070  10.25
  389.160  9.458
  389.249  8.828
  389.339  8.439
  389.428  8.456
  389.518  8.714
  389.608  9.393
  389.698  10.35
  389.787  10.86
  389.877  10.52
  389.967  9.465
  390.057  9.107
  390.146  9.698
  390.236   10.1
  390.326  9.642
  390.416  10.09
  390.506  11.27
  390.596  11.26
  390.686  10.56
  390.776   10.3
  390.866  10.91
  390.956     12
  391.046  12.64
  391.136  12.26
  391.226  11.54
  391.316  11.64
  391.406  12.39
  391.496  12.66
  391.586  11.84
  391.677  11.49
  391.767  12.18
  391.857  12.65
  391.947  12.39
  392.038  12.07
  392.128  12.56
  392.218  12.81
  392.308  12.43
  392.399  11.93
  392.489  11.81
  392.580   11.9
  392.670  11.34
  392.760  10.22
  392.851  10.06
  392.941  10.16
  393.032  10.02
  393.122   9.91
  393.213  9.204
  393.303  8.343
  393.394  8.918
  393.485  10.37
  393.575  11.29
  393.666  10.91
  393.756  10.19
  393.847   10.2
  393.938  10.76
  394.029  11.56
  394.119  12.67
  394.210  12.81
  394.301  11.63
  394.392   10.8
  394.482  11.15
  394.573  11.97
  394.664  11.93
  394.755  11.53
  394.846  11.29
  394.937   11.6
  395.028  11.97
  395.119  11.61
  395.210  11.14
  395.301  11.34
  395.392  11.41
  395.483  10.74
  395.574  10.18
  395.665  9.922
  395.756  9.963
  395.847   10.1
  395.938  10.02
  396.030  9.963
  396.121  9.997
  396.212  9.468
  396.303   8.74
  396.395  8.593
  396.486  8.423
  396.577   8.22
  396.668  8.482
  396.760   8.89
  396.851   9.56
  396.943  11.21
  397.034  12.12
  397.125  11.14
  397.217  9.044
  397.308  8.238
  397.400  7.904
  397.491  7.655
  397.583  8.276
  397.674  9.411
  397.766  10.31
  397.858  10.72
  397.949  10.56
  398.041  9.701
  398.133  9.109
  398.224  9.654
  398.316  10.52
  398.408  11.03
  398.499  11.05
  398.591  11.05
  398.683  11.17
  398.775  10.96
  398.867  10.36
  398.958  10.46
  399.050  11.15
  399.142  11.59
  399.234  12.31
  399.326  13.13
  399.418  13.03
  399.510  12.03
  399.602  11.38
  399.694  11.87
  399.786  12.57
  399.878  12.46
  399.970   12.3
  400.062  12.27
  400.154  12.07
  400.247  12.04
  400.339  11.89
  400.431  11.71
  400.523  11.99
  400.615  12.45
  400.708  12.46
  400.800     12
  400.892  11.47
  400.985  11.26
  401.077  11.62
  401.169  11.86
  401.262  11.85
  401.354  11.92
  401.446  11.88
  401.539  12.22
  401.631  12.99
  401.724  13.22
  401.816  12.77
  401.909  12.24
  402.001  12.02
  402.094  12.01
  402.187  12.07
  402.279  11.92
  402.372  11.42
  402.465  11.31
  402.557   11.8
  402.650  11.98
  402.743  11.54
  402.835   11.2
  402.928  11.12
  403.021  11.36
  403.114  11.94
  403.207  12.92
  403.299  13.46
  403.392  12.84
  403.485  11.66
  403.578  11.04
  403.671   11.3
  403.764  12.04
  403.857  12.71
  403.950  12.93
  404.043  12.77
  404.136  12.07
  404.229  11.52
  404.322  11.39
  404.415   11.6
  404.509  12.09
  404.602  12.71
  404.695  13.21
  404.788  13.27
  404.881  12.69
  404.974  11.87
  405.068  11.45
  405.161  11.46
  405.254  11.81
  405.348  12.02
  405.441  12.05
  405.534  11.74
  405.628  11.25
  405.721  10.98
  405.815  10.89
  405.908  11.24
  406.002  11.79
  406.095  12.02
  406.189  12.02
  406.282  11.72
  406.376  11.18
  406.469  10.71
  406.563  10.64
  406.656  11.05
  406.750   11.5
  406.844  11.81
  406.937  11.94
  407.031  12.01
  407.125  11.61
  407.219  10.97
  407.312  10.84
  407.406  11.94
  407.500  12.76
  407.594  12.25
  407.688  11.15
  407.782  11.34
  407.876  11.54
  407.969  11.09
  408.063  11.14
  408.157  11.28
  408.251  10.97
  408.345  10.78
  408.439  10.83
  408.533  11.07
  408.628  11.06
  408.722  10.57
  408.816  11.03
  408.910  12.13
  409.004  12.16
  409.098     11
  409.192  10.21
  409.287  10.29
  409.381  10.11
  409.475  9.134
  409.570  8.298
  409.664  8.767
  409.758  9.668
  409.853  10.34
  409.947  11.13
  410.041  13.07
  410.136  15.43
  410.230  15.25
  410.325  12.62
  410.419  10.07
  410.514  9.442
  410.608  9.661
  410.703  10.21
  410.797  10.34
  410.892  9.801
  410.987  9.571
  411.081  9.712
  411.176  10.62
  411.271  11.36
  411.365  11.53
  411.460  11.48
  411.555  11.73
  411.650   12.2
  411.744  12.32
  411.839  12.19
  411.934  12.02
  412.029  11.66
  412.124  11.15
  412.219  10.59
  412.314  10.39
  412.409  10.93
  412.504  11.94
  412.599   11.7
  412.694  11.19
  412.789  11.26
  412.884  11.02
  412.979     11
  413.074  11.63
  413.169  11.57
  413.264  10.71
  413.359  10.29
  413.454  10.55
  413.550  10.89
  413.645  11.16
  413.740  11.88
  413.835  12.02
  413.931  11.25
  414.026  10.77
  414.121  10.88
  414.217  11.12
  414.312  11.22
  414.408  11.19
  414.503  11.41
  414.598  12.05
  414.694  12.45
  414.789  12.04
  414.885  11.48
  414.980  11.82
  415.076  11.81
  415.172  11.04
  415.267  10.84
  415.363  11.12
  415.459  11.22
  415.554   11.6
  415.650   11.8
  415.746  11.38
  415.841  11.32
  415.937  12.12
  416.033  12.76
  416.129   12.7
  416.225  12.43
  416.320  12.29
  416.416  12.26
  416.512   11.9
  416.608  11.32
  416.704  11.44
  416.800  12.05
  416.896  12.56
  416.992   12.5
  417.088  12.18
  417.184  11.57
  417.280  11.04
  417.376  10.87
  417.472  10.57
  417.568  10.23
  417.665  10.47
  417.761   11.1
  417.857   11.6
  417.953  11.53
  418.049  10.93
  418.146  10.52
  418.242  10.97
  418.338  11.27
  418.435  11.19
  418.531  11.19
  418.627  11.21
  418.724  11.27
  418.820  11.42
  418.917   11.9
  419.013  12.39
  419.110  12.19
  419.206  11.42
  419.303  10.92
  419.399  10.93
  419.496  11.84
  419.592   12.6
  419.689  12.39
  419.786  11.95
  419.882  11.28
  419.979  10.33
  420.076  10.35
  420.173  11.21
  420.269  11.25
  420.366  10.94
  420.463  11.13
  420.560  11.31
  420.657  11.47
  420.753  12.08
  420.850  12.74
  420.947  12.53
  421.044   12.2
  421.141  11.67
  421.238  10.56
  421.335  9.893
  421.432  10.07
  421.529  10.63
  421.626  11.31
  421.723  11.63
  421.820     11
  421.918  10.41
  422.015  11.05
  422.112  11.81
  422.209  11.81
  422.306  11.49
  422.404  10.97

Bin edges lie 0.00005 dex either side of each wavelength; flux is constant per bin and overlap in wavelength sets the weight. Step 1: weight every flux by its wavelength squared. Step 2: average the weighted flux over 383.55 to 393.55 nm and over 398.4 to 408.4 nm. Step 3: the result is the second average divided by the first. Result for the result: 1.17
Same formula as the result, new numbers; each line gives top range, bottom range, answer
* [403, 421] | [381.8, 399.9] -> 1.18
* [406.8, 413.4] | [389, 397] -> 1.14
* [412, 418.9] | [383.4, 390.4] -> 1.23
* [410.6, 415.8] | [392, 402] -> 1.11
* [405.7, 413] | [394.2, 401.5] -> 1.09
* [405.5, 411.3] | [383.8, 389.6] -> 1.14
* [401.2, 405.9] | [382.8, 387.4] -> 1.20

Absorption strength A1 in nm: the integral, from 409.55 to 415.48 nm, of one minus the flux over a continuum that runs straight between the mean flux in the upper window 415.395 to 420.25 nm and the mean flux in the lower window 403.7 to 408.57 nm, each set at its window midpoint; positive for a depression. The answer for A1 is 0.19 nm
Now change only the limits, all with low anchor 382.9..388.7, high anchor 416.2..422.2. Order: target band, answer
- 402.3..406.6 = -0.27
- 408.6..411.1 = 0.10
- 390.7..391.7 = -0.08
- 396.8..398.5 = 0.19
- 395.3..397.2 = 0.19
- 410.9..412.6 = 0.01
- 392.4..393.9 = 0.08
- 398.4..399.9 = -0.08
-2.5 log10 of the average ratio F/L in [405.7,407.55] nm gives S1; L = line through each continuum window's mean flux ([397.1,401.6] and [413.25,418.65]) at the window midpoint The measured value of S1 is -0.02 mag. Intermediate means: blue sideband 11.1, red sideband 11.4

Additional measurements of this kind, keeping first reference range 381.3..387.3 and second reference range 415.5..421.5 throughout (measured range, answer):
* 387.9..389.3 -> 0.15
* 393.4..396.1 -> 0.03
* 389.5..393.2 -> 0.02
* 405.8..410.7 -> 0.02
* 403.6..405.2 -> -0.07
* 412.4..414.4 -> 0.03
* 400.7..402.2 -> -0.07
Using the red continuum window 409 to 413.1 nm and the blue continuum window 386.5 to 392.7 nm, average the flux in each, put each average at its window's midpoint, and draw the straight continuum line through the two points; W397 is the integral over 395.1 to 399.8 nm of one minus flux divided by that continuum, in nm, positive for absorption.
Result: 0.341 nm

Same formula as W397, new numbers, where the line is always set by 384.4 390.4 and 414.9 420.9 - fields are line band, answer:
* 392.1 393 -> -0.03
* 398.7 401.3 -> -0.15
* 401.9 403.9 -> -0.11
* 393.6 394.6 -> -0.02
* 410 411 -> -0.01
